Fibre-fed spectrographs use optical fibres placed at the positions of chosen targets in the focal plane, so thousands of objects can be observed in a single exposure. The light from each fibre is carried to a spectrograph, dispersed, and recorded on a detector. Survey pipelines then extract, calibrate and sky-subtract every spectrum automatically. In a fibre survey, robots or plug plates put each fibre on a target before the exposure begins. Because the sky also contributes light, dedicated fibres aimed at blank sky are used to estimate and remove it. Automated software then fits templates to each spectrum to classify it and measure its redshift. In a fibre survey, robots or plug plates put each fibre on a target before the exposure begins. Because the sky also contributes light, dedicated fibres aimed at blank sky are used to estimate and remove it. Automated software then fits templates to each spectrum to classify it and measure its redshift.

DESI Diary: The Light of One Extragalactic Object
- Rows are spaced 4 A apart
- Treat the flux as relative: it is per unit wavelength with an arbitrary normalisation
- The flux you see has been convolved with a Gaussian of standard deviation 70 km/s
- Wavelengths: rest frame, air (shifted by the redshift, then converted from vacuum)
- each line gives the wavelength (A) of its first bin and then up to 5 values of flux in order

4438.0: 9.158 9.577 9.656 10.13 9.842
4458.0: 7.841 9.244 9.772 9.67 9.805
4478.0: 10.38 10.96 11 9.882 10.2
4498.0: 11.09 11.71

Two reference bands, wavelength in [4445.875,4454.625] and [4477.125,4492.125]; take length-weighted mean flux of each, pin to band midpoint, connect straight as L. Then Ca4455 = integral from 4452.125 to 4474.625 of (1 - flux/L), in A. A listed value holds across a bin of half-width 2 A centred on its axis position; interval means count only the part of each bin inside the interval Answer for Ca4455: 1.9 A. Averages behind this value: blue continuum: 9.93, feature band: 9.33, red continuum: 10.6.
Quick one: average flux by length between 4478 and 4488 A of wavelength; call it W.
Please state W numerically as 10.9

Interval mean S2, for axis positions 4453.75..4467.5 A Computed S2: 9.07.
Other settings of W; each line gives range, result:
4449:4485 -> 9.76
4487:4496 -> 10.1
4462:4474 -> 9.66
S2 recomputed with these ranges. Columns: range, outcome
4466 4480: 9.93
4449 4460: 9.19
